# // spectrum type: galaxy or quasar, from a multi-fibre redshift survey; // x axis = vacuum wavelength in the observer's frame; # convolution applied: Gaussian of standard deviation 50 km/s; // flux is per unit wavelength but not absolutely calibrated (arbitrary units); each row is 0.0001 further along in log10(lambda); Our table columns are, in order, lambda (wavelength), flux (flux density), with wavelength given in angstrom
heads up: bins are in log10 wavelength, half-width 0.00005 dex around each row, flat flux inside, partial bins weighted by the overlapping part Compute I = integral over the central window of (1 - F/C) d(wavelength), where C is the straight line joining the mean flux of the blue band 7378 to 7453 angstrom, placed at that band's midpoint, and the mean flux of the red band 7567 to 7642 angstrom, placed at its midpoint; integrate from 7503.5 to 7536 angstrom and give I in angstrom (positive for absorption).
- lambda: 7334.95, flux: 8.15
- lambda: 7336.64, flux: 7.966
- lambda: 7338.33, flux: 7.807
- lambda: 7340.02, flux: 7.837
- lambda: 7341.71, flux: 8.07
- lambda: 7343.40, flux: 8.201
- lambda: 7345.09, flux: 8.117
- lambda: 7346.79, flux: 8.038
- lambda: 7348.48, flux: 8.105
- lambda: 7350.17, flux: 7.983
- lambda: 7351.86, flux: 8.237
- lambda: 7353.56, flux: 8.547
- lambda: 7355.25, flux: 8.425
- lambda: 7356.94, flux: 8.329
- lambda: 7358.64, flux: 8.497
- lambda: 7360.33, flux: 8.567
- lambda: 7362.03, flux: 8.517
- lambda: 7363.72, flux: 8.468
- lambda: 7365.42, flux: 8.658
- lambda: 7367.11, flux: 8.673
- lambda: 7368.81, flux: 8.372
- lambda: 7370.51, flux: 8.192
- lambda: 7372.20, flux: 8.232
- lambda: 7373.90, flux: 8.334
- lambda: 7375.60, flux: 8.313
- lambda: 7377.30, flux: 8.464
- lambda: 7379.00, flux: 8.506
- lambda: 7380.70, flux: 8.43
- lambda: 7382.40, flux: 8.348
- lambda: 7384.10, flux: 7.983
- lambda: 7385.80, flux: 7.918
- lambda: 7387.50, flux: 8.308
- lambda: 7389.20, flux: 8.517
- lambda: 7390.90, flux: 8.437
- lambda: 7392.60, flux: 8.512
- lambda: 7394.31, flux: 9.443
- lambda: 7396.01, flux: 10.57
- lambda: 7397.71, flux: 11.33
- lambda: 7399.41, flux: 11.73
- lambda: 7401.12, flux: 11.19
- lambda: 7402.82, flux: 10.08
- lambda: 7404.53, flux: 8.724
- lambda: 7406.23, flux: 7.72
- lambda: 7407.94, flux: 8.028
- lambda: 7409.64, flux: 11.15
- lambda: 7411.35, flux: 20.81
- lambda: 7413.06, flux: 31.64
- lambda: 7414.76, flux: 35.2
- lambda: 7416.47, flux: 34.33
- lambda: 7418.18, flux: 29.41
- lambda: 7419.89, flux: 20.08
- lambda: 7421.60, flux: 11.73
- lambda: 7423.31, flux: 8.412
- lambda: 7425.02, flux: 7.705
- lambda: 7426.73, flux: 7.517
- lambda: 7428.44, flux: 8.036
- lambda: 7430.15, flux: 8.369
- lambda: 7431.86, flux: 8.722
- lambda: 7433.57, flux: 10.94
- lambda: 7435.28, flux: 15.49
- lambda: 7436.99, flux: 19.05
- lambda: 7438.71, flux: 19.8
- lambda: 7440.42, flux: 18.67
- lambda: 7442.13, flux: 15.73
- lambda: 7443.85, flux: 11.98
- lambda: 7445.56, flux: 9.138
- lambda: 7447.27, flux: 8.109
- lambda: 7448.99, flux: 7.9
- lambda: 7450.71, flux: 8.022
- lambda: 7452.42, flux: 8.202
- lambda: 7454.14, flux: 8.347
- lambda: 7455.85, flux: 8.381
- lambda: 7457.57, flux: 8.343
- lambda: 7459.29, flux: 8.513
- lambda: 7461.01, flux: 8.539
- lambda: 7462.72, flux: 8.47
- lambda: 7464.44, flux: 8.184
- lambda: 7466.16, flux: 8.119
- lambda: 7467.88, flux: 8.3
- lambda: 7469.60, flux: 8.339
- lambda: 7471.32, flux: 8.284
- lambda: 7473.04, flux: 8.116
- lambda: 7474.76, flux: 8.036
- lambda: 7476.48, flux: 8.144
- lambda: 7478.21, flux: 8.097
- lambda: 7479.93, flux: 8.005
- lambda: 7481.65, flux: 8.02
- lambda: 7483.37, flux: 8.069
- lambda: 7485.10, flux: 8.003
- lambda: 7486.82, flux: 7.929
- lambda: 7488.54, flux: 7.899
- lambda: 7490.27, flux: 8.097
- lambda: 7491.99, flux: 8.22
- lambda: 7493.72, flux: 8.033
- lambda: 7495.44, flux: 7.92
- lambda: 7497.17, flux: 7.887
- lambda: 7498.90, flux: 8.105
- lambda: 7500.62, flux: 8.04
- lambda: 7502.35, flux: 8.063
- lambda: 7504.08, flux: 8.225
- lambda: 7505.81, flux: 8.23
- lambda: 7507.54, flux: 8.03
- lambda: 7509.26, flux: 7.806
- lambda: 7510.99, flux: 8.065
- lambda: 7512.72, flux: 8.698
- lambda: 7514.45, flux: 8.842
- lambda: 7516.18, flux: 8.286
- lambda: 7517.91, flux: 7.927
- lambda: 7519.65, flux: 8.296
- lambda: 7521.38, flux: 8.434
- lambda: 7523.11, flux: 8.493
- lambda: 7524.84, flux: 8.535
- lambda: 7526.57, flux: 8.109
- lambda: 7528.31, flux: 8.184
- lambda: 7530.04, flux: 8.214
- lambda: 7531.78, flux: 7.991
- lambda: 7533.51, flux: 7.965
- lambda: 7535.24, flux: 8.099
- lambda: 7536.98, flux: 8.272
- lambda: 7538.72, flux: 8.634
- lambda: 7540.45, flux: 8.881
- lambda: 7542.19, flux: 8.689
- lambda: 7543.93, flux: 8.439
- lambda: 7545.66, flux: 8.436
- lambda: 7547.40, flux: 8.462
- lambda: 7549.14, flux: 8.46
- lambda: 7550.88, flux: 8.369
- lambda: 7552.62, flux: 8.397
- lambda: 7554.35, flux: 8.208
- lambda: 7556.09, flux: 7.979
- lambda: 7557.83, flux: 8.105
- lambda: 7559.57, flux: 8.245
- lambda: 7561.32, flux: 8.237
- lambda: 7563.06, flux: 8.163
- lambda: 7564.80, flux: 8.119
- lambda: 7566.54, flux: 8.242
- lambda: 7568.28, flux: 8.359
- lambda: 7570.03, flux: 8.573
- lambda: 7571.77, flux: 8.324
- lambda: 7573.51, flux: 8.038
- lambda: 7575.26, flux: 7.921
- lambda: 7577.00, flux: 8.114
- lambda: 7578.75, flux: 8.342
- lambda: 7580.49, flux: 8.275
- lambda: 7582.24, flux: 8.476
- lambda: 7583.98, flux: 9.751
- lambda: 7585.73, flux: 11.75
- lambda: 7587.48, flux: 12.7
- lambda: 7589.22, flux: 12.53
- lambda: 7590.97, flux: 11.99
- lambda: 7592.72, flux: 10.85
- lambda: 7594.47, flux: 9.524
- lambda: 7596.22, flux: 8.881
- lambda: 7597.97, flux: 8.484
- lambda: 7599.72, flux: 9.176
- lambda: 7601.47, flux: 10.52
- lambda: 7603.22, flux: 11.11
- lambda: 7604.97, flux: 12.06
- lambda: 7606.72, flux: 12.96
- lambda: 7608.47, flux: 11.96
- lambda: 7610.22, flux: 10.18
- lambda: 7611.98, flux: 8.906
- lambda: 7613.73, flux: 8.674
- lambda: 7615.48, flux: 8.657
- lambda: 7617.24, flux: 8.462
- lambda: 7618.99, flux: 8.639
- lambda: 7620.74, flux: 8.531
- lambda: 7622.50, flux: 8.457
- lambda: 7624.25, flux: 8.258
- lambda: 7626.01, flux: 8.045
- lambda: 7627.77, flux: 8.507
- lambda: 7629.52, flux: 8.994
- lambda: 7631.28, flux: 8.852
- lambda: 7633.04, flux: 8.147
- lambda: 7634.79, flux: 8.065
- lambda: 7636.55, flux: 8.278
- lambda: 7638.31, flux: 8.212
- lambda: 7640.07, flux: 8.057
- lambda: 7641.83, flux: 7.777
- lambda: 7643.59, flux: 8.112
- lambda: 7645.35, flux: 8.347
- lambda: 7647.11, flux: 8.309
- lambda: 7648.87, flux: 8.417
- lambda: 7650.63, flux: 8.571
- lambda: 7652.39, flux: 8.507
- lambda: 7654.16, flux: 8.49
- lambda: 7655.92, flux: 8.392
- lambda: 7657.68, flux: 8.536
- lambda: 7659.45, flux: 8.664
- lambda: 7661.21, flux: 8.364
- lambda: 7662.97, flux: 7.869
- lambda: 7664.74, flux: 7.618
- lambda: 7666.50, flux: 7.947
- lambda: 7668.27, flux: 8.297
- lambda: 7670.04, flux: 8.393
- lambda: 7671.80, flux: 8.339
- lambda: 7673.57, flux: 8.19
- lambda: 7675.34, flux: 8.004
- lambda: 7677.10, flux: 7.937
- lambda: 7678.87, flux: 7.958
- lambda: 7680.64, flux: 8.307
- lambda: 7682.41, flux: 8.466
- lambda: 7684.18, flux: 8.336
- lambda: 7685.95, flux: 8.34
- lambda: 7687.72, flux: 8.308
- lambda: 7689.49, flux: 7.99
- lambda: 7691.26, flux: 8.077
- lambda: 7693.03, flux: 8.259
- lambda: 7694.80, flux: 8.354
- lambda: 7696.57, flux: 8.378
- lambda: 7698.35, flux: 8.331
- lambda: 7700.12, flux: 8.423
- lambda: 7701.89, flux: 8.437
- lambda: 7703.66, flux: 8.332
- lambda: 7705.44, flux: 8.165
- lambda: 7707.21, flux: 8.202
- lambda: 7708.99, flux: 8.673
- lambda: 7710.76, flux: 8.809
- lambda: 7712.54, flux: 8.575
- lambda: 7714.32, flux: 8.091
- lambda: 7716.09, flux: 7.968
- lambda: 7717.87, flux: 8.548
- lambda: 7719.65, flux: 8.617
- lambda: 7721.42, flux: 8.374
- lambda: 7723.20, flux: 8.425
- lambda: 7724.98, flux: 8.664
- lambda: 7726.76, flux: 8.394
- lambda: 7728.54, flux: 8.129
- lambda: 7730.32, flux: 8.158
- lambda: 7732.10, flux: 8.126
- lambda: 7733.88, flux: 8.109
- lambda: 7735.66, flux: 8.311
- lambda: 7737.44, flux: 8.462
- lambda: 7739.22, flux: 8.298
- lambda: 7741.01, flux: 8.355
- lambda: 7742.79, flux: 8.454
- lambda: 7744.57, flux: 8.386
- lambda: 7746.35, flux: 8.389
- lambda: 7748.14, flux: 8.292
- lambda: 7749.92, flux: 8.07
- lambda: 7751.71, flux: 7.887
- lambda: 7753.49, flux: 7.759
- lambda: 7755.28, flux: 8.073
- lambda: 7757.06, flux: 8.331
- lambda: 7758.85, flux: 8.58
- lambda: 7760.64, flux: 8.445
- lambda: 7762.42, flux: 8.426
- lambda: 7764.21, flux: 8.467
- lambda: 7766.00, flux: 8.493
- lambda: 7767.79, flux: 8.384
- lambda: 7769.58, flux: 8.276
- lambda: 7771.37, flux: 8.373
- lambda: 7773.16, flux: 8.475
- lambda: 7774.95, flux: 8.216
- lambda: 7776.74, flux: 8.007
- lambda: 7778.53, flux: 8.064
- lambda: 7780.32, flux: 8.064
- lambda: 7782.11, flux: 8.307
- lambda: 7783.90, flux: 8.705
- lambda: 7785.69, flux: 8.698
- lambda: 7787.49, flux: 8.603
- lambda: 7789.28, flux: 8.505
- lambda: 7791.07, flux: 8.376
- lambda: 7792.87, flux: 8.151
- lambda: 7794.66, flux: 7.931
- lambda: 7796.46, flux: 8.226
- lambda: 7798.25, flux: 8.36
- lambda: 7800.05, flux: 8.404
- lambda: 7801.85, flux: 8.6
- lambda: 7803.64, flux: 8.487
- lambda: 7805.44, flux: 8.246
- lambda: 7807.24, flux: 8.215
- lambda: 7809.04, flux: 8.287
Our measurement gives 7.8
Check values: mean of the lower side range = 12.7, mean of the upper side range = 9.32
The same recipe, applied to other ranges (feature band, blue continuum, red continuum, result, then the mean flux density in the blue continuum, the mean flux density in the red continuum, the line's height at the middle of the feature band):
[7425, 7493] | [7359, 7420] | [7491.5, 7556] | 4.0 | 12.1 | 8.27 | 10.1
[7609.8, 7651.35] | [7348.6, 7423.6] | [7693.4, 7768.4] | 3.7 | 11.6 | 8.34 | 9.28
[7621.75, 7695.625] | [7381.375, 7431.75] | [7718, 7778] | 9.9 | 13.1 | 8.31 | 9.56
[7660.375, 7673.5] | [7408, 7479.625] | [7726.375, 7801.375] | 2.0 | 12.6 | 8.3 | 9.6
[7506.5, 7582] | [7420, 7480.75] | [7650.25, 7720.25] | 8.4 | 10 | 8.3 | 9.32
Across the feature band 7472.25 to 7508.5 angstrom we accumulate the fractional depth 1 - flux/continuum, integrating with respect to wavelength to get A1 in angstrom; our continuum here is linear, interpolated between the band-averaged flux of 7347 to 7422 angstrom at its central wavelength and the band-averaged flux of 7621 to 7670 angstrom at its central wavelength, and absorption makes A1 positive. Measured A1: 7.71 angstrom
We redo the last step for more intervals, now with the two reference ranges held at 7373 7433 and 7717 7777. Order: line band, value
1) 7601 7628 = 0.67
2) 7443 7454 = 2.75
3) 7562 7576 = 2.93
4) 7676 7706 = 2.39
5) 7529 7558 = 6.40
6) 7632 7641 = 1.36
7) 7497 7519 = 5.80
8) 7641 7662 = 2.35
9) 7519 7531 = 2.85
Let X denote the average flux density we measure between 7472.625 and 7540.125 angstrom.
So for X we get 8.16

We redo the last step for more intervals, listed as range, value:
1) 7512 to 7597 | 8.75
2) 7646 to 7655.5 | 8.45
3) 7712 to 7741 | 8.32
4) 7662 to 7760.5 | 8.27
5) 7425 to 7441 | 12.6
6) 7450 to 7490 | 8.19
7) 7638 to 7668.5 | 8.25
